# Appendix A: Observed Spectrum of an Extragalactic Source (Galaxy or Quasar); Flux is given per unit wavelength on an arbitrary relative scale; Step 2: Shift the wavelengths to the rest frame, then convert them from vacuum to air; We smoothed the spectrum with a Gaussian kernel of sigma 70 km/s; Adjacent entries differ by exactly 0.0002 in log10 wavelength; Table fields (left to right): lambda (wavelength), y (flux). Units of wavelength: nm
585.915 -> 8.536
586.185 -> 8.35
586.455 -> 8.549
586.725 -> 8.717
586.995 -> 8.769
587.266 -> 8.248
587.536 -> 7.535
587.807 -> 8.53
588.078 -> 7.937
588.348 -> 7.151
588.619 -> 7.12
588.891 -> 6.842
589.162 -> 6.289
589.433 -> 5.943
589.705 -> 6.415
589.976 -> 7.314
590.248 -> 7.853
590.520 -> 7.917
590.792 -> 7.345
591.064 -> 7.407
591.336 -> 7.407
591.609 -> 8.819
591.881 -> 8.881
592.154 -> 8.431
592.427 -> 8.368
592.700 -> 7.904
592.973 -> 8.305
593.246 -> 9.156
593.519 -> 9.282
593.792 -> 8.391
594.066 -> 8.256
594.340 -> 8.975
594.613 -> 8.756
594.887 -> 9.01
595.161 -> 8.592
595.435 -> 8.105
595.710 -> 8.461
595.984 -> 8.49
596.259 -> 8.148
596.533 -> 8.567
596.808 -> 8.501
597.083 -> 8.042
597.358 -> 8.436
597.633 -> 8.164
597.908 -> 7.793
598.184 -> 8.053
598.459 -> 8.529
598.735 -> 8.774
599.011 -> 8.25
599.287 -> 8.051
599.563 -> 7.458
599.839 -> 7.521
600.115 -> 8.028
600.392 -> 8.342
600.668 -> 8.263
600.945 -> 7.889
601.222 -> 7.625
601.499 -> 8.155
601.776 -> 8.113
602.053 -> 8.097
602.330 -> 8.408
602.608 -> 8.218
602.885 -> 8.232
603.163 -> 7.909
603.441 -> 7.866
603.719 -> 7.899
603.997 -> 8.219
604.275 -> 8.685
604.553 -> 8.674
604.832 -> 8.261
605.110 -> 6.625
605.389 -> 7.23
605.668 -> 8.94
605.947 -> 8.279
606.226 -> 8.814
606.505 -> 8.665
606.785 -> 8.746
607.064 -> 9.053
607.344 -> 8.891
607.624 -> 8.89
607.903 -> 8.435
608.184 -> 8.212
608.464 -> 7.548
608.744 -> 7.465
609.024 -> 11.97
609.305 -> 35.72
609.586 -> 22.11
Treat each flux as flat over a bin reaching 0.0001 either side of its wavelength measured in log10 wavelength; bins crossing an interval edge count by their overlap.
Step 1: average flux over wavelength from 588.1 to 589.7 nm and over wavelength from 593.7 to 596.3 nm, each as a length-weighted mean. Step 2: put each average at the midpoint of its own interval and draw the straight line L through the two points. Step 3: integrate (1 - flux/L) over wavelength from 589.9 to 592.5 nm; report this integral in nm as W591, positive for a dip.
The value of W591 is -0.20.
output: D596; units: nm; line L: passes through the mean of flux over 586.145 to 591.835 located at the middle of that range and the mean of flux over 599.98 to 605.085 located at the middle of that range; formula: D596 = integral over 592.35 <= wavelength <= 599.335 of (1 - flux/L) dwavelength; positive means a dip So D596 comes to -0.490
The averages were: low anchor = 7.65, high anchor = 8.13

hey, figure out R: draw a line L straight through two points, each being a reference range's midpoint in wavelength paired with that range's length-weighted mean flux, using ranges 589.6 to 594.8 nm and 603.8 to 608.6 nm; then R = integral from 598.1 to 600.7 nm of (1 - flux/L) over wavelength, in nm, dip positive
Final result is 0.05 nm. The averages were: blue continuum 8.19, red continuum 8.36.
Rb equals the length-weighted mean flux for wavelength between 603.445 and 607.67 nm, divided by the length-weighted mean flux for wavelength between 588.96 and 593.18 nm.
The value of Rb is 1.09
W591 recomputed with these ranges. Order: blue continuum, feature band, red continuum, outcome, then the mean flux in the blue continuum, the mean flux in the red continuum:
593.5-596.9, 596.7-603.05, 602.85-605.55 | 0.09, 8.56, 7.96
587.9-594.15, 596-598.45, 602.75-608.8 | -0.08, 7.77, 8.26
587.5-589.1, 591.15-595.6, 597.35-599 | -0.37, 7.46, 8.28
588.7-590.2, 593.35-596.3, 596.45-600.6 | -0.42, 6.66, 8.16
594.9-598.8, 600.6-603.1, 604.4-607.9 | 0.09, 8.35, 8.43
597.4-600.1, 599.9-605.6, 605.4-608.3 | 0.21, 8.08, 8.63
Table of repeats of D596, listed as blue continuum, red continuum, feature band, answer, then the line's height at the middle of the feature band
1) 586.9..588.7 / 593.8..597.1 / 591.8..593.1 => -0.014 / 8.27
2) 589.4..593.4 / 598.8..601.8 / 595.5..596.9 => -0.084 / 7.94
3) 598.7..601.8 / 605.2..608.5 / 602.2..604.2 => 0.023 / 8.22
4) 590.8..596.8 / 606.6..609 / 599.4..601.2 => 0.128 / 8.51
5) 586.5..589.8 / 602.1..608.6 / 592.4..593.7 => -0.150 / 7.72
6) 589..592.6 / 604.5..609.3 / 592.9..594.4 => -0.165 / 7.87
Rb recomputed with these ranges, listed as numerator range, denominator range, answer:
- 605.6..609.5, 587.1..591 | 1.48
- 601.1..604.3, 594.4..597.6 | 0.96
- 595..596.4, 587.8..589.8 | 1.21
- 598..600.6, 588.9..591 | 1.16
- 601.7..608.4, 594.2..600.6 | 1.00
